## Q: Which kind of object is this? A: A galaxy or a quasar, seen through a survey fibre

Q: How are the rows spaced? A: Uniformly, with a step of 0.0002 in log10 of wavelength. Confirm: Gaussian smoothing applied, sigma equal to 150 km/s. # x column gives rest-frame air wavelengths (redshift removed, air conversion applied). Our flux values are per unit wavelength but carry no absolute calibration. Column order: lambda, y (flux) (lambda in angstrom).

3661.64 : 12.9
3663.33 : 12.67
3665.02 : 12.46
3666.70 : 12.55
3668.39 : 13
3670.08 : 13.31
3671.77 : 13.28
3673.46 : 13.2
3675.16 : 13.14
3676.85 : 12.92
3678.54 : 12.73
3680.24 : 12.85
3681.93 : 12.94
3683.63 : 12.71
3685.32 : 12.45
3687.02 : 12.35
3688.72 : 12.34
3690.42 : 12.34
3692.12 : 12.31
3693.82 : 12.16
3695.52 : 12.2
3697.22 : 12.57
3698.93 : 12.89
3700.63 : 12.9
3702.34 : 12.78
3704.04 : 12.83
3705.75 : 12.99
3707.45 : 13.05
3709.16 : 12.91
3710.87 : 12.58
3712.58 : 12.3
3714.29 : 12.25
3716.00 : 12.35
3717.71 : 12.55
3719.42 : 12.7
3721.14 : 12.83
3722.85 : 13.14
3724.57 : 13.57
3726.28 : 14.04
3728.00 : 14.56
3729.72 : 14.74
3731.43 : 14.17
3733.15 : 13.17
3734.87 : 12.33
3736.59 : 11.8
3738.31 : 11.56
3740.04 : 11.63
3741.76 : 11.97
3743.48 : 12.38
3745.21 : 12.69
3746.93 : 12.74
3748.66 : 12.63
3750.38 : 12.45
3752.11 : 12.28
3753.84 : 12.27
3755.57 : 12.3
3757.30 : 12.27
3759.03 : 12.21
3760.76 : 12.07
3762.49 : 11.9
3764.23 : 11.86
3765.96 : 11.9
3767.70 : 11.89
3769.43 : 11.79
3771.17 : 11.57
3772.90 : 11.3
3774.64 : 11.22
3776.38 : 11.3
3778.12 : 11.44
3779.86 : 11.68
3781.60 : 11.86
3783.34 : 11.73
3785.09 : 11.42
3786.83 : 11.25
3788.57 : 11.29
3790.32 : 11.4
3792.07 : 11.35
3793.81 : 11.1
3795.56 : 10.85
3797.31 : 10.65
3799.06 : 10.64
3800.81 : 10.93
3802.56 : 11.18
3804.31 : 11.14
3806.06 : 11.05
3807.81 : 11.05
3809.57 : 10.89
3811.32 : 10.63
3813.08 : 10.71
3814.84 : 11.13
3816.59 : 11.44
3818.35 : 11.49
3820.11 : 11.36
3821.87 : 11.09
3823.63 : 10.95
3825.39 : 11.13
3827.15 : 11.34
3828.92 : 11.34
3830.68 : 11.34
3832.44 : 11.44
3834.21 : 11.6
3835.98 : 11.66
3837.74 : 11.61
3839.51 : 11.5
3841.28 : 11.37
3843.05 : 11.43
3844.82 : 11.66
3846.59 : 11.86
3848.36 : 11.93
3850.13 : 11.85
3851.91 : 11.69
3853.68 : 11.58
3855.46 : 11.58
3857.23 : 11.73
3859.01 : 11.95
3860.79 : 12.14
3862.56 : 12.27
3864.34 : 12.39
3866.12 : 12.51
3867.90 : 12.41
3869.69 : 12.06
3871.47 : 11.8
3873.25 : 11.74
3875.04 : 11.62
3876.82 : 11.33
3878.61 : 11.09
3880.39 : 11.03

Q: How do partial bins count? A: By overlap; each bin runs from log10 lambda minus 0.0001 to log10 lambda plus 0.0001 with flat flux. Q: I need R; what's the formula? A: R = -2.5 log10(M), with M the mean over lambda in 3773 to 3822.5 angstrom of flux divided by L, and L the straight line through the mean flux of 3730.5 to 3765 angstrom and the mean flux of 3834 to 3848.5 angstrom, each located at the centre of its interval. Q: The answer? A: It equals 0.072 mag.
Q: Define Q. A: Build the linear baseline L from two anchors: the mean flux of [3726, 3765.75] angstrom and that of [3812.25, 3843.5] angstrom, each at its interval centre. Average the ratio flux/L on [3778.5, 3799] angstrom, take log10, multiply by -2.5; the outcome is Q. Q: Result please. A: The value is 0.06 mag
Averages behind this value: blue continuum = 12.6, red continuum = 11.3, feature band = 11.3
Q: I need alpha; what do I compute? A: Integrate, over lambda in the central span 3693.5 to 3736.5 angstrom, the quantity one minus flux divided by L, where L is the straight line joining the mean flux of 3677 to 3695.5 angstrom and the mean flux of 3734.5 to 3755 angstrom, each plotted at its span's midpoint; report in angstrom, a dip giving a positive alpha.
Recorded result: -2.1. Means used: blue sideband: 12.5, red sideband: 12.2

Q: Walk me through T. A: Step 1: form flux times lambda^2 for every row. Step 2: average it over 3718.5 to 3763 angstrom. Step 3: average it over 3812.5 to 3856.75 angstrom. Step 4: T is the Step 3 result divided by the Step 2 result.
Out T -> 0.9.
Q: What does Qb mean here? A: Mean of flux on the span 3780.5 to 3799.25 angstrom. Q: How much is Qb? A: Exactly 11.3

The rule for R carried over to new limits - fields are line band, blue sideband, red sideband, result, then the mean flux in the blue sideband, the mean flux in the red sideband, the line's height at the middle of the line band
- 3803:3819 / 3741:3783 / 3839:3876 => 0.082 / 12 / 11.9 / 11.9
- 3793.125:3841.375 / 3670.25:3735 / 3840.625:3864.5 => 0.084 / 12.9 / 11.8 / 12.1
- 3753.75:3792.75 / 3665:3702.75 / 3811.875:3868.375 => 0.035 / 12.7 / 11.6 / 12.1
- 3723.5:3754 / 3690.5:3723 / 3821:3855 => -0.042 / 12.6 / 11.5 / 12.4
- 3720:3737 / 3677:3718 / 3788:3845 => -0.104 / 12.6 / 11.2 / 12.2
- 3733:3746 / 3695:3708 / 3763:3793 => 0.004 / 12.8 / 11.5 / 12.2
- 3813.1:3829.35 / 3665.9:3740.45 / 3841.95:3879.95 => 0.080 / 12.8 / 11.8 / 12.1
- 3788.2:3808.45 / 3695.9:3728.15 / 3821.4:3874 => 0.102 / 12.9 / 11.7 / 12.1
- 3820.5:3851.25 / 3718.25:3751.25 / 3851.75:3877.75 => 0.061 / 12.9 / 11.9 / 12.1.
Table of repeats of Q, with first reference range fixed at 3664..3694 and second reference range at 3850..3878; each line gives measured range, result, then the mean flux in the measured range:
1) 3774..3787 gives 0.07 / 11.5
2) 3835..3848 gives 0.04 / 11.6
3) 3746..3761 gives 0.00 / 12.4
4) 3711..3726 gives -0.02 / 12.8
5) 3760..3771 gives 0.04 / 11.9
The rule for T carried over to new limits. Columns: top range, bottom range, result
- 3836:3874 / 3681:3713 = 1.02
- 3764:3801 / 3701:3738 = 0.90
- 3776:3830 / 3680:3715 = 0.94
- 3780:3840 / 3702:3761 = 0.92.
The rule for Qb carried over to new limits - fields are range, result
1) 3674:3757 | 12.7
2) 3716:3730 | 13.4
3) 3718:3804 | 12.1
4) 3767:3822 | 11.2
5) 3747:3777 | 12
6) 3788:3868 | 11.4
